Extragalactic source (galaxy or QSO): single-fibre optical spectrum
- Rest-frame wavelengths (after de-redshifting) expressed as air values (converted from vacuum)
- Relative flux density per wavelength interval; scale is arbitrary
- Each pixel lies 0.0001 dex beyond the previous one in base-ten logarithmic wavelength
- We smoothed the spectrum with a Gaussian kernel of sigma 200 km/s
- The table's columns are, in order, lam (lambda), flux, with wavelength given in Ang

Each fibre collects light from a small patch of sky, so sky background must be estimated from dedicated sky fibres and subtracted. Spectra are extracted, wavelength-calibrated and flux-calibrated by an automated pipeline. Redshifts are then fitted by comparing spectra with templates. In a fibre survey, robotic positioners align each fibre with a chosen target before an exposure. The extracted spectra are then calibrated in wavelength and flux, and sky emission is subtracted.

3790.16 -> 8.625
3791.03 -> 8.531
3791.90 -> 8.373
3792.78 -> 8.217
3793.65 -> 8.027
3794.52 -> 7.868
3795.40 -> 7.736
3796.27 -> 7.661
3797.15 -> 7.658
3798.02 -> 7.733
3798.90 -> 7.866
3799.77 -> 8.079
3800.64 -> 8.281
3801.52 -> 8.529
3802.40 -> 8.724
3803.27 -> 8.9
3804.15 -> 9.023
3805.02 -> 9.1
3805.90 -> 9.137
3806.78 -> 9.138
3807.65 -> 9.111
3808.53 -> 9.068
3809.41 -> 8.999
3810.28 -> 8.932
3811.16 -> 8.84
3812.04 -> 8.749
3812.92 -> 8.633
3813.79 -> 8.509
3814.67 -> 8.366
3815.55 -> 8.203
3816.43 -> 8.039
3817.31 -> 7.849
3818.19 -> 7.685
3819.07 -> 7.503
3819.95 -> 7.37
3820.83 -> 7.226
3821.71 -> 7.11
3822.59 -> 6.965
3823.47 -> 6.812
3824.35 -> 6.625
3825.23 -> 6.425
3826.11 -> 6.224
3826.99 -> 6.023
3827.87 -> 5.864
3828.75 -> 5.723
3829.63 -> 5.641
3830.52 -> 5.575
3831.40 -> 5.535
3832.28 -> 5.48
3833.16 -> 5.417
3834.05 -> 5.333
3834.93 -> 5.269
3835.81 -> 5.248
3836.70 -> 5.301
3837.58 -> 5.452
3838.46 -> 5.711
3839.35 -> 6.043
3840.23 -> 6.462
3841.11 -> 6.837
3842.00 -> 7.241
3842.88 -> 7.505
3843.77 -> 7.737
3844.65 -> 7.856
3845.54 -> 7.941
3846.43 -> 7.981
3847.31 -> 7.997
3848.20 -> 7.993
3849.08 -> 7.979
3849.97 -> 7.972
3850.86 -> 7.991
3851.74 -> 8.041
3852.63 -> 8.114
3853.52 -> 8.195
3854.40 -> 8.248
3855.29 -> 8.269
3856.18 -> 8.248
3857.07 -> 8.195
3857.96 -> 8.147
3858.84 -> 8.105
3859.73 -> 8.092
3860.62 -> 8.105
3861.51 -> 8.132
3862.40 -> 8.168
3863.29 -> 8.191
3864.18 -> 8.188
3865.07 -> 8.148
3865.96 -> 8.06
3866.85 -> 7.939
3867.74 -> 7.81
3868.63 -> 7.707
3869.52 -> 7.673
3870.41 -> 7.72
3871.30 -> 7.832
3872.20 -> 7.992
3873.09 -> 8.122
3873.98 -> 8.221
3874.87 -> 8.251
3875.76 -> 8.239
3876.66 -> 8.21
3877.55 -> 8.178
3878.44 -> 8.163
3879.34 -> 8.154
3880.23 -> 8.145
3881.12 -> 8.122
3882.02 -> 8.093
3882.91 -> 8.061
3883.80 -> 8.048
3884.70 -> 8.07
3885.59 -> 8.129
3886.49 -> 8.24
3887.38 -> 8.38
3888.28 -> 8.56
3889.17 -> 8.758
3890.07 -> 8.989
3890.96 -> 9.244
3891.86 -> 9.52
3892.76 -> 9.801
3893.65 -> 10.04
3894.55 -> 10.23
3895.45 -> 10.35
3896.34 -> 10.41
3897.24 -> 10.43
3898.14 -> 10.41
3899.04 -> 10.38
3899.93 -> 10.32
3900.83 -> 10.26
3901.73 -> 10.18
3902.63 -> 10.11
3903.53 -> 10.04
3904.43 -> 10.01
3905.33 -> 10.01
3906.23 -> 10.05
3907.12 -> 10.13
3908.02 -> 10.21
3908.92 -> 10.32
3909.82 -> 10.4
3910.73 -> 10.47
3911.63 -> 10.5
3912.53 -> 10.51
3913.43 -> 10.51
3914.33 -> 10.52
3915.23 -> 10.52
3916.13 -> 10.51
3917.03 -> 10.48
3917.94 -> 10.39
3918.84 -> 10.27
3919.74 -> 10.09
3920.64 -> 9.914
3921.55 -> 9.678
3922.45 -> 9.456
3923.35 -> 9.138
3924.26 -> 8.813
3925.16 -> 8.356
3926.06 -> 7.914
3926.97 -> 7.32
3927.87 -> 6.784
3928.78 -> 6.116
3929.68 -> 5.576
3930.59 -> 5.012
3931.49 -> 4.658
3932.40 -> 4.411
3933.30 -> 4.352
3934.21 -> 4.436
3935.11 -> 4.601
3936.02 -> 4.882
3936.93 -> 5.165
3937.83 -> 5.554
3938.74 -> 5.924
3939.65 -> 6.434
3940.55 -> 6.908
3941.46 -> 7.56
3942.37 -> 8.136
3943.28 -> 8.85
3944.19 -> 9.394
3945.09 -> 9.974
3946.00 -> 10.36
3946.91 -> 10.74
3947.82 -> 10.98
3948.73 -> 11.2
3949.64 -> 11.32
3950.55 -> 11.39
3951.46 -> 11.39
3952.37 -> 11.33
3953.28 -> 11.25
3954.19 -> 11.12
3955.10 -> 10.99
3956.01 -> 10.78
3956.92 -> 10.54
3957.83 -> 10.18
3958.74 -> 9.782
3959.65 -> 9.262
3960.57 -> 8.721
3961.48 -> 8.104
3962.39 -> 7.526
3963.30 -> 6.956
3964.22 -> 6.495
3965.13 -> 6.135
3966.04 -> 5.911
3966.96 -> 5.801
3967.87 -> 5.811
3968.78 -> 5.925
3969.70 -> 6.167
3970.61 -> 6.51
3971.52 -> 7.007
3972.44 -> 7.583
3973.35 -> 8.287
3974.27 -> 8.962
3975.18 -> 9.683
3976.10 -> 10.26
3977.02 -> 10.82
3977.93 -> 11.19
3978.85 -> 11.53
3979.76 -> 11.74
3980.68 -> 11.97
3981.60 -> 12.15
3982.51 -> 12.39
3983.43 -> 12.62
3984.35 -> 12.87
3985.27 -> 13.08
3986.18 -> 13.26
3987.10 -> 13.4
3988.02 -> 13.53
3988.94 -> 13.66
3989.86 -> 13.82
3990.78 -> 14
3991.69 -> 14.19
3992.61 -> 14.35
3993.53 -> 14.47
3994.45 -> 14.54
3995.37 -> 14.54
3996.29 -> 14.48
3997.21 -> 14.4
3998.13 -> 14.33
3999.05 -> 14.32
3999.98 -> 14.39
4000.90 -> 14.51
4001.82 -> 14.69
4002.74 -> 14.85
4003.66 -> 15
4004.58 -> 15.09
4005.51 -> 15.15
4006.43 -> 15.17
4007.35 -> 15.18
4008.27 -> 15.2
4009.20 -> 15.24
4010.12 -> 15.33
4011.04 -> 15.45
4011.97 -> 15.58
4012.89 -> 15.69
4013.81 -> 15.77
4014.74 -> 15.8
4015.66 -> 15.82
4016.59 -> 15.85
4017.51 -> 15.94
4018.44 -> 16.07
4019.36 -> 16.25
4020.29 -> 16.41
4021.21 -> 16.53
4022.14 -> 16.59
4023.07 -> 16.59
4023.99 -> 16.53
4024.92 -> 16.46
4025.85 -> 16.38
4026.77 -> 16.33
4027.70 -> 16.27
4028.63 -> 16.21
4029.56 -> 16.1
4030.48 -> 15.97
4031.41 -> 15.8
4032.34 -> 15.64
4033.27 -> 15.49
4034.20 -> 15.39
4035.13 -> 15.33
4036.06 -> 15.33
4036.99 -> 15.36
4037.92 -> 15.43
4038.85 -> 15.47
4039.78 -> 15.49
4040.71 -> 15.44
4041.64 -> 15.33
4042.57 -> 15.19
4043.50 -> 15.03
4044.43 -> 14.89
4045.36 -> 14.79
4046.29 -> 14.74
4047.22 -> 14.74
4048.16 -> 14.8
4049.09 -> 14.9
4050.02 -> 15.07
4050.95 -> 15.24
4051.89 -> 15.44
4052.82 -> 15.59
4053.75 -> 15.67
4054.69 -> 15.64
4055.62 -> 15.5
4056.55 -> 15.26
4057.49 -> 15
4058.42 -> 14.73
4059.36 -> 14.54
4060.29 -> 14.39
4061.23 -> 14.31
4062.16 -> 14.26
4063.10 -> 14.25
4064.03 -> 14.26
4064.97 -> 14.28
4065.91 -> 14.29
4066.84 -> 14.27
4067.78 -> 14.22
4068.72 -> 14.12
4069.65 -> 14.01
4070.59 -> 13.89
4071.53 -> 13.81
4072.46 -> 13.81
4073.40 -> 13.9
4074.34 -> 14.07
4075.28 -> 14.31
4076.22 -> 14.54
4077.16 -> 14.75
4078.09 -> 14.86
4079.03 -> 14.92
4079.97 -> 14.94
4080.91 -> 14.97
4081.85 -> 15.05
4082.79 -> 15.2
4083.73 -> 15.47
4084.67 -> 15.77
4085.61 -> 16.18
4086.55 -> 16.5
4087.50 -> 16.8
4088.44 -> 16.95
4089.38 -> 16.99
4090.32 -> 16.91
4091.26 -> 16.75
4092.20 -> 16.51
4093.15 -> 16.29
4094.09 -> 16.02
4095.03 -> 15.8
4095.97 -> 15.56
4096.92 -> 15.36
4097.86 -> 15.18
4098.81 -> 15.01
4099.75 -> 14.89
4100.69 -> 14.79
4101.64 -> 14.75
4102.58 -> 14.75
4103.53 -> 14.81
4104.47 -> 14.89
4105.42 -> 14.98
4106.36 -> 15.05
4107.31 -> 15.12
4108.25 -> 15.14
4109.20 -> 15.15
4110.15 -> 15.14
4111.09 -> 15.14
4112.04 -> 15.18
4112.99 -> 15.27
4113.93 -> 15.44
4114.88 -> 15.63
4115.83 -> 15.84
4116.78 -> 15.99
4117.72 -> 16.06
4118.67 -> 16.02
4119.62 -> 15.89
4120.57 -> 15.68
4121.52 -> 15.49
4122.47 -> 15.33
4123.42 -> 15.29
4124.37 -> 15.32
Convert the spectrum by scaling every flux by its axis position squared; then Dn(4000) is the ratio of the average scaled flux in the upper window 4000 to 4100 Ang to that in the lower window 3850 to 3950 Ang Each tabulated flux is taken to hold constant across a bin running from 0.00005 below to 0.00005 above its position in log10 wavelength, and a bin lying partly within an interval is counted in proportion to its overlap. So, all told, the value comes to 1.92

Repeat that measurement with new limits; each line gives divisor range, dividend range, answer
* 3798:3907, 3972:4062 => 1.96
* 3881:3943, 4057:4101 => 1.90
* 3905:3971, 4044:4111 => 1.89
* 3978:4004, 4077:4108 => 1.20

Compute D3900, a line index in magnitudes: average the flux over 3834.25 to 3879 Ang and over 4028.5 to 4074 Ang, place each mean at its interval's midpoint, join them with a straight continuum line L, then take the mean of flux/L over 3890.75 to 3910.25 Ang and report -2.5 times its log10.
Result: -0.09 mag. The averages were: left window 7.65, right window 14.9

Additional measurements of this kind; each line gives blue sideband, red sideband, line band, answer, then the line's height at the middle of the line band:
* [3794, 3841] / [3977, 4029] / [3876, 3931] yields 0.16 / 10.7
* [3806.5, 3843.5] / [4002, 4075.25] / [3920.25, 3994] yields 0.31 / 12.1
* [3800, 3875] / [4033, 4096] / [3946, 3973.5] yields 0.29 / 11.6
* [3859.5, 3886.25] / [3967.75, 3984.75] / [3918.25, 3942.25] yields 0.28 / 8.99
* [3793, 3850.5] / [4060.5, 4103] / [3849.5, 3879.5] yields 0.08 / 8.67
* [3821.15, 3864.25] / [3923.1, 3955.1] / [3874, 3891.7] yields -0.12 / 7.43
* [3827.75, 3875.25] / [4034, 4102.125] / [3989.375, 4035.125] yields -0.17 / 13.1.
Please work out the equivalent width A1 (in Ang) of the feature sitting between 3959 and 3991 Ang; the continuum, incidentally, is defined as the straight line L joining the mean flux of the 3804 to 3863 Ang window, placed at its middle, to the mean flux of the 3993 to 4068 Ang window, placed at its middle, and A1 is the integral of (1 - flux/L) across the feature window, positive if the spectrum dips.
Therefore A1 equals 8.2 Ang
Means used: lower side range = 7.44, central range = 9.78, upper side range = 15.3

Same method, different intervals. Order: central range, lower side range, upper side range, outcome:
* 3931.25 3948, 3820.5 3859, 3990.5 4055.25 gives 6.7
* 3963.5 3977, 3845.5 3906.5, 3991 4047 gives 6.0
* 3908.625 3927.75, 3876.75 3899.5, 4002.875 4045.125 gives 1.3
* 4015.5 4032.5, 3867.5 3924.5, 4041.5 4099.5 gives -3.3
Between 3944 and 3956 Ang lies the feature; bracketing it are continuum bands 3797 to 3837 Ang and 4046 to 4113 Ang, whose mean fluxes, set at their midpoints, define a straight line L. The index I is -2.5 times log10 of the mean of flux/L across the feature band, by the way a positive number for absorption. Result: 0.04 mag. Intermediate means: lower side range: 7.43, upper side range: 15.1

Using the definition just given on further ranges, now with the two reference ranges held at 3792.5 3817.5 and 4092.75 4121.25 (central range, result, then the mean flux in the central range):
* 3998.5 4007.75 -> -0.14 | 14.8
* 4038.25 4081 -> -0.04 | 14.7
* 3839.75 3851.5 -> 0.22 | 7.66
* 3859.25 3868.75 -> 0.21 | 8.06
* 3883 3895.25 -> 0.16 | 8.93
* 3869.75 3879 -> 0.24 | 8.08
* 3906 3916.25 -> 0.05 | 10.4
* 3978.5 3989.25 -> -0.01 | 12.7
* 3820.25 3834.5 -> 0.41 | 6.14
